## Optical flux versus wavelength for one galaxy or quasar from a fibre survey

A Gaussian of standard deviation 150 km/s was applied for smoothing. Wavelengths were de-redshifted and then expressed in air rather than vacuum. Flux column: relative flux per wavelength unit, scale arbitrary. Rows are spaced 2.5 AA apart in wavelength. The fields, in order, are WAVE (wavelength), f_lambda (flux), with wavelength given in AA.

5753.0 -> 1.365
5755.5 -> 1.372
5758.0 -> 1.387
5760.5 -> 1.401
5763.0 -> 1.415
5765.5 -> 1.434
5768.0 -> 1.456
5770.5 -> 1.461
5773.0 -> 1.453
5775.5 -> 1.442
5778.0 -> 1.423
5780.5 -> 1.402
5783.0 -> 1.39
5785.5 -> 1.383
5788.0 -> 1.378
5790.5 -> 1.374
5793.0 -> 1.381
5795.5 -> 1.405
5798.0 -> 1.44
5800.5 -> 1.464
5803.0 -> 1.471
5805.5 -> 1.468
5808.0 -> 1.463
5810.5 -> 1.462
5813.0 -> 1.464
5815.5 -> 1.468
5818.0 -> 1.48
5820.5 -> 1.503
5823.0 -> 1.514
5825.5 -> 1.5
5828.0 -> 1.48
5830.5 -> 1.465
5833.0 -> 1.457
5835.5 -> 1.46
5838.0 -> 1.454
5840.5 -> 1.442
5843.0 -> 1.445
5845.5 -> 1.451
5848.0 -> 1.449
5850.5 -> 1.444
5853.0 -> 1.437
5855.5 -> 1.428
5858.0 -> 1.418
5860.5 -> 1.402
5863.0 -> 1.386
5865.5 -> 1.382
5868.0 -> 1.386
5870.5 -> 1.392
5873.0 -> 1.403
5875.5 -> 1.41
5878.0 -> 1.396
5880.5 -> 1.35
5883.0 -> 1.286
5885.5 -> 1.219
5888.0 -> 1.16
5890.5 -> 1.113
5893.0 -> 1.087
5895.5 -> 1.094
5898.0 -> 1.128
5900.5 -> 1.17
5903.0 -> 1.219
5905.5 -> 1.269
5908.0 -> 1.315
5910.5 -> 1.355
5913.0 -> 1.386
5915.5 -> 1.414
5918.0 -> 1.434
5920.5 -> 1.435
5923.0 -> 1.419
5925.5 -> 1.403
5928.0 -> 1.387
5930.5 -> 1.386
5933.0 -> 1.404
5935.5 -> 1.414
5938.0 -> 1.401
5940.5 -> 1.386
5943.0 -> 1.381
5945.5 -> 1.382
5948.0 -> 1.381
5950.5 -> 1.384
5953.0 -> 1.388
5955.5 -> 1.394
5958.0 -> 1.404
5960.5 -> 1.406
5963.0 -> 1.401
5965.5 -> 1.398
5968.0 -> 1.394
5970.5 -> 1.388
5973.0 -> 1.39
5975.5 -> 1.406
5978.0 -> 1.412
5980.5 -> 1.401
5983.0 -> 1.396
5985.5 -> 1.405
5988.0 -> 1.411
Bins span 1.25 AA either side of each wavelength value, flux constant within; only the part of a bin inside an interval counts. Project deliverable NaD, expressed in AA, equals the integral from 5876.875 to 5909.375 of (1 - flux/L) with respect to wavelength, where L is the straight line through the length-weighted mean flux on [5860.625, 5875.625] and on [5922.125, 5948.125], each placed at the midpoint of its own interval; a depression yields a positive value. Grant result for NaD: 4.1 AA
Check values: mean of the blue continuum 1.39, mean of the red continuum 1.4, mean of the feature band 1.22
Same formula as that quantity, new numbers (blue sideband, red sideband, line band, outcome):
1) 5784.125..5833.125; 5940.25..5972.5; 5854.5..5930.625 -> 5.1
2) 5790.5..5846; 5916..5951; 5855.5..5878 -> 0.6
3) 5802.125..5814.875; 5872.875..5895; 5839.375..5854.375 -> -0.9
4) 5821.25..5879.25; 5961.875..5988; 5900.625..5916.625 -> 1.2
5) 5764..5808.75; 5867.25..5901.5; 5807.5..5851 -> -3.7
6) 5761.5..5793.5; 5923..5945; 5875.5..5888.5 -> 0.9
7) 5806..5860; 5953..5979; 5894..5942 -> 2.8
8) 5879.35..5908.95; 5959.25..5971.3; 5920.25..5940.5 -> -1.6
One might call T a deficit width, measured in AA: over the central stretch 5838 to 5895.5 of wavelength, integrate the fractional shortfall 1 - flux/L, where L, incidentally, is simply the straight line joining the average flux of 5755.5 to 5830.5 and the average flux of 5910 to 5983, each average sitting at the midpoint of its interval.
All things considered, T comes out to 2.6 AA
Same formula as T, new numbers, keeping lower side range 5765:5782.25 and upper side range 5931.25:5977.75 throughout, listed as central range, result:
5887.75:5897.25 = 2.02 AA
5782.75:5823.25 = -0.30 AA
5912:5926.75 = -0.13 AA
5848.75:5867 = 0.04 AA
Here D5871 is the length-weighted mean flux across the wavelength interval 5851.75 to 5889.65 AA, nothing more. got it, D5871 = 1.36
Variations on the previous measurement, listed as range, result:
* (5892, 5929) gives 1.3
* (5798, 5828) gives 1.48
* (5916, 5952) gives 1.4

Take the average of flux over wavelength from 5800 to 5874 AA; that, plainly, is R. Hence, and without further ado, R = 1.45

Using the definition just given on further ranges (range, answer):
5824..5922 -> 1.36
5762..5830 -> 1.44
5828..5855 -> 1.45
